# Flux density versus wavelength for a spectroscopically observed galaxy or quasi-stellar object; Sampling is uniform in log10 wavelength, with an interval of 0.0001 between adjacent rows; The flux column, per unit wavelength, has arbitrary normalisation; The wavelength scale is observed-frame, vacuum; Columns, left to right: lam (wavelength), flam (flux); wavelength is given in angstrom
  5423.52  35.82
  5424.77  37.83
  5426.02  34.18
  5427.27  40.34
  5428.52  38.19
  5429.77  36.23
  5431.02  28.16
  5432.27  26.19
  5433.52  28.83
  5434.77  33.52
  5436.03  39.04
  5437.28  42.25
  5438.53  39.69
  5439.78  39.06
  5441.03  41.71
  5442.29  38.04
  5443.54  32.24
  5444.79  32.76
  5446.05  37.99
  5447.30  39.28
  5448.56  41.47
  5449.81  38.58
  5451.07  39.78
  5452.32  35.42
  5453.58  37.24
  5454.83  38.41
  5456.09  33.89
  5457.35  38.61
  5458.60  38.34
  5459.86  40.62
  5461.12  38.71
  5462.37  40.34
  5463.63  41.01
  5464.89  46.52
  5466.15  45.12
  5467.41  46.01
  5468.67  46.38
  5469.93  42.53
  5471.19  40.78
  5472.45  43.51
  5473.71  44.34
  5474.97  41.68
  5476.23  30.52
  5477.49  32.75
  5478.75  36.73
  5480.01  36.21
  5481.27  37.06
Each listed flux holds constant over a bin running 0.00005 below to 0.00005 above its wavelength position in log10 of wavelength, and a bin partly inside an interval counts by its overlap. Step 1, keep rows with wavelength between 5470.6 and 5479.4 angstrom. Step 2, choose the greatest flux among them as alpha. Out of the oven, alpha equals 44.34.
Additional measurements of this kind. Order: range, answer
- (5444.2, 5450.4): 41.47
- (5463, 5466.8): 46.52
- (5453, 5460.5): 40.62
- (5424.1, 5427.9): 40.34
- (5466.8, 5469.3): 46.38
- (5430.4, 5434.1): 28.83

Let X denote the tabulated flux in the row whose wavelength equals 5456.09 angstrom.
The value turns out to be 33.89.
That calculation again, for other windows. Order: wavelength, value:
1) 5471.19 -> 40.78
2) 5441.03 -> 41.71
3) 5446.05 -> 37.99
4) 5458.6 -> 38.34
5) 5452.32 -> 35.42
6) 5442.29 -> 38.04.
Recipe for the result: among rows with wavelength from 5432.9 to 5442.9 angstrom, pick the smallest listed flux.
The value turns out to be 28.83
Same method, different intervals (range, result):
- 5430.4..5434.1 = 26.19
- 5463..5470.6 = 41.01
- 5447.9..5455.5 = 35.42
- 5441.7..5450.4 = 32.24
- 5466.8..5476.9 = 30.52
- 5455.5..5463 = 33.89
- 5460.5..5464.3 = 38.71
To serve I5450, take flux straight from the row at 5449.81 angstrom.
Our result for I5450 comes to 38.58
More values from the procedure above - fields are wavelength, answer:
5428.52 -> 38.19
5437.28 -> 42.25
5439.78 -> 39.06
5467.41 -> 46.01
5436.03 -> 39.04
